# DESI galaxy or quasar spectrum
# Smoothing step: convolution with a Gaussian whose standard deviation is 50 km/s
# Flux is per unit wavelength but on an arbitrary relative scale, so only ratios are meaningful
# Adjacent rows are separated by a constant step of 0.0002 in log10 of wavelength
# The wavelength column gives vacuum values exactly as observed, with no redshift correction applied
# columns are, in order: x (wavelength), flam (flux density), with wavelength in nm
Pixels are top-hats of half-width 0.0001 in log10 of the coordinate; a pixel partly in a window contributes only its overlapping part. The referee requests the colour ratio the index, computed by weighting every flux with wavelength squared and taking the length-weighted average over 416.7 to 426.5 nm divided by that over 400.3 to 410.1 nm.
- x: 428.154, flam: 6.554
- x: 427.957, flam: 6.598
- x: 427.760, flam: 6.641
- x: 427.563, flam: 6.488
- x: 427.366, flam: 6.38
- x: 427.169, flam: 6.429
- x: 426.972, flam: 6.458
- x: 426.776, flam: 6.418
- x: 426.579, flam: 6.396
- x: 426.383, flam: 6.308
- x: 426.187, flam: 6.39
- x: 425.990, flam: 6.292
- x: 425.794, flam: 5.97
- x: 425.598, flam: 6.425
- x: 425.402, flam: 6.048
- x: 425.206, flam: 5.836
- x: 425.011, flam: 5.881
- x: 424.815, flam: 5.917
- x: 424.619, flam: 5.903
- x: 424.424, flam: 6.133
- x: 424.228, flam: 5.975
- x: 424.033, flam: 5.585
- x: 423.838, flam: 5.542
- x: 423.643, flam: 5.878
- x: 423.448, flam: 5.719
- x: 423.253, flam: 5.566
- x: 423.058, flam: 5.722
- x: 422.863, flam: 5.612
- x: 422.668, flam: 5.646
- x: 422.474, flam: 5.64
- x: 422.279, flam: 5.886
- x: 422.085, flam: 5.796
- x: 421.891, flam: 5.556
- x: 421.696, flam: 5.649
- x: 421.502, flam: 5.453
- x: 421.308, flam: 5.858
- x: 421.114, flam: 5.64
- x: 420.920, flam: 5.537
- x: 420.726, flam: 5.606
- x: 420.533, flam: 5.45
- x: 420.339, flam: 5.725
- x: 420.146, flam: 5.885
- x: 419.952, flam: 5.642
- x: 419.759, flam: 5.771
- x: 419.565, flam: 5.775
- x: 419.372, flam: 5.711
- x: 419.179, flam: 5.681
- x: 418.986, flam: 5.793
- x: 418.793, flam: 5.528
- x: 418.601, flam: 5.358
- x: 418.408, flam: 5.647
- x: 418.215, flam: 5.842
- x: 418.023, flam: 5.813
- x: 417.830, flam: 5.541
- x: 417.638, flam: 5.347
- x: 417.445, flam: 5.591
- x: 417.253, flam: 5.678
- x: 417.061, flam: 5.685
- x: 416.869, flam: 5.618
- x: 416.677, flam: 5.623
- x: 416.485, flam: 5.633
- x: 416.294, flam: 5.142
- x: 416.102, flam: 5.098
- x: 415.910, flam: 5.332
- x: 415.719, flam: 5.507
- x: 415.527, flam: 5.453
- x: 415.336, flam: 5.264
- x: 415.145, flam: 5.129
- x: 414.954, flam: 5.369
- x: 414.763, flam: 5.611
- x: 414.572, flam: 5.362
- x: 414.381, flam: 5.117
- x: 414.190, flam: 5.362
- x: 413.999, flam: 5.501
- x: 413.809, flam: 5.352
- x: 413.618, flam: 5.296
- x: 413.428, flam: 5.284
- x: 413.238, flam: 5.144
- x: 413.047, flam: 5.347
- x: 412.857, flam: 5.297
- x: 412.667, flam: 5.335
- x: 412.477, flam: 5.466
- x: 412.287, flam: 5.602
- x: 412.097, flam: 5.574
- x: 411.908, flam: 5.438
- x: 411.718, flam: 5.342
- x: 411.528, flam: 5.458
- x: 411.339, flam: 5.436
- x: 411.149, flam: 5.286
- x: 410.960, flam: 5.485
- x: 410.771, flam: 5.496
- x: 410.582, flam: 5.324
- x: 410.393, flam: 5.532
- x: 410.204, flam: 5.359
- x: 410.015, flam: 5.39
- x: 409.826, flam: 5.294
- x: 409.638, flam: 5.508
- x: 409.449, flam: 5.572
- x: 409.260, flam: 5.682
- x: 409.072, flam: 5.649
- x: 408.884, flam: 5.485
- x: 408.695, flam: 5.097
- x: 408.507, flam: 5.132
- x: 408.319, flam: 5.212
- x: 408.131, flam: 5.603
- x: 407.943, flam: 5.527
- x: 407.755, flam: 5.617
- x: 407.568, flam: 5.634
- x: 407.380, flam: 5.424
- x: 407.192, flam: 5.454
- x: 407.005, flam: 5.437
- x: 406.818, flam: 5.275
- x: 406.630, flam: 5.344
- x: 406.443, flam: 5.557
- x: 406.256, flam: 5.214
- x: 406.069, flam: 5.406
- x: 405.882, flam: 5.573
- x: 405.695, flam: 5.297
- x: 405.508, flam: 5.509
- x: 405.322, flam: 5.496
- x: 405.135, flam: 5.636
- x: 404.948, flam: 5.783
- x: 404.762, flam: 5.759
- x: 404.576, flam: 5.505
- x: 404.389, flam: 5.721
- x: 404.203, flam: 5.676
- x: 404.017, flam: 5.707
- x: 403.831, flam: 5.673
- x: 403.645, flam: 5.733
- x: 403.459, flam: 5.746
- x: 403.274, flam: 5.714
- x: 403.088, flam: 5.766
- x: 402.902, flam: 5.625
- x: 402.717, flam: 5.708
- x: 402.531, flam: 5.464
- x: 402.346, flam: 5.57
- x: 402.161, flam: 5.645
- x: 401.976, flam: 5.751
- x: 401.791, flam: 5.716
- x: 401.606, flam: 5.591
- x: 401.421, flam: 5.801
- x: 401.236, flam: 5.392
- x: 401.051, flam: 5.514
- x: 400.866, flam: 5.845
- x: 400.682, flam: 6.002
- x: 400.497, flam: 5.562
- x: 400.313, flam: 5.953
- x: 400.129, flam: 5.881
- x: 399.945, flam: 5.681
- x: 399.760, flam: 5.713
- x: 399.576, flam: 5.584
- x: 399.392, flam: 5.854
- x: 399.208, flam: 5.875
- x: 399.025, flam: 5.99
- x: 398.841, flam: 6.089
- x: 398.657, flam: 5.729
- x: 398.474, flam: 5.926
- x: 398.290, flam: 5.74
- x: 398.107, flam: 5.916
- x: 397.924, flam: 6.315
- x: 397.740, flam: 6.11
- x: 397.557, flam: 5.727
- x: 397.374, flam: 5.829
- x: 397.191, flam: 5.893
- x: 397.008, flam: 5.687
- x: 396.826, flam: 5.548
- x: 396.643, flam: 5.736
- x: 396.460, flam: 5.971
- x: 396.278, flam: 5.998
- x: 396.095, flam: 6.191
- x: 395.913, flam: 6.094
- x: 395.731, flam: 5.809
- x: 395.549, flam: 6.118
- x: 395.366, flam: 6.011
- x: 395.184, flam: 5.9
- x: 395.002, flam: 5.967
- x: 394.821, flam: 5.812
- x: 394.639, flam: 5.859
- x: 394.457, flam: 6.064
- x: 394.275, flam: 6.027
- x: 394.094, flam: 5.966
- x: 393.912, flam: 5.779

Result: 1.12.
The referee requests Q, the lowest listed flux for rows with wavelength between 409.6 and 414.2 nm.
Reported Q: 5.144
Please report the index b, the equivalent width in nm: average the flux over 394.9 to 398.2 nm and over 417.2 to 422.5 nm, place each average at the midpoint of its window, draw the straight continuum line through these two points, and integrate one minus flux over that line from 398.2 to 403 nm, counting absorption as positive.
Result 0.121 nm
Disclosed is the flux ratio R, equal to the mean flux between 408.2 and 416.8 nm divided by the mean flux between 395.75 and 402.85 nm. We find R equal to 0.93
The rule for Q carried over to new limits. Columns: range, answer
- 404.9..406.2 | 5.297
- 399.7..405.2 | 5.392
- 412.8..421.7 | 5.098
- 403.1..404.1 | 5.673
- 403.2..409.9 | 5.097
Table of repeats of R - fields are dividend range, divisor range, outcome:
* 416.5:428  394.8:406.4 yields 1.02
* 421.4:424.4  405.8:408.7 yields 1.05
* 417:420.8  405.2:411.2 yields 1.04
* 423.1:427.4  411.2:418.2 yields 1.12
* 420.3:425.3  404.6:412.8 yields 1.05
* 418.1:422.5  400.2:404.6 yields 1.00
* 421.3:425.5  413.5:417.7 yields 1.06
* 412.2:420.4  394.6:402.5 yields 0.94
